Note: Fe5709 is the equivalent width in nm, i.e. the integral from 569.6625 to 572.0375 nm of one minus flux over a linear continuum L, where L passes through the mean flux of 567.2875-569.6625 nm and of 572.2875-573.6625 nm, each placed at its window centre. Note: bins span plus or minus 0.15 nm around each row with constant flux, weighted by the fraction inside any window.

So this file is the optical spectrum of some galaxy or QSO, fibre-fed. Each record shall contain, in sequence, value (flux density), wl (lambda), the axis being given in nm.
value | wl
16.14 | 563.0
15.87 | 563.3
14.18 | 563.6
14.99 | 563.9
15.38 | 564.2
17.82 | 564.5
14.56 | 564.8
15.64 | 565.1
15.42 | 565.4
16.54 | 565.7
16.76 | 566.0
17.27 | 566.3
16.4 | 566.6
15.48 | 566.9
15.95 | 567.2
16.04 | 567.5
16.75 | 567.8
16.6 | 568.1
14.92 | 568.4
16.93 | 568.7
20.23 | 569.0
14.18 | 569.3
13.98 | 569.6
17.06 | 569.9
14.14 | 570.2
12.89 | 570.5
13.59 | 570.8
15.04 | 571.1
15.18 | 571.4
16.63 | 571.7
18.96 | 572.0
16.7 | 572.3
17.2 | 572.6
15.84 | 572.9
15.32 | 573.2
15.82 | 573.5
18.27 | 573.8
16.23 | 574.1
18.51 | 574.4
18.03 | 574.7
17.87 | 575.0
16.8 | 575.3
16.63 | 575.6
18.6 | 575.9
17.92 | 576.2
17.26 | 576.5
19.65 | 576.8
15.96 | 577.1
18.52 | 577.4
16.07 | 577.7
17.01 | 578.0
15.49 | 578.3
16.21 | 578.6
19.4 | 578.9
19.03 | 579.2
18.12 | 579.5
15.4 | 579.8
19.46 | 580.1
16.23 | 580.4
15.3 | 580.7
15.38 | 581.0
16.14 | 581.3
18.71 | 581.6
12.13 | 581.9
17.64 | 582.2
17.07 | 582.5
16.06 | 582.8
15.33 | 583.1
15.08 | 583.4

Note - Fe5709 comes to 0.15 nm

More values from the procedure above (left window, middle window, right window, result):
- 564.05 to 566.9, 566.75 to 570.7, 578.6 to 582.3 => 0.14 nm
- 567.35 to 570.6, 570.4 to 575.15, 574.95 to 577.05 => 0.13 nm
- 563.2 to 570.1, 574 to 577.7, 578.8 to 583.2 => -0.25 nm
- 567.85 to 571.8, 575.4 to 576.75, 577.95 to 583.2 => -0.13 nm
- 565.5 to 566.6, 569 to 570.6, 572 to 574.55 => 0.17 nm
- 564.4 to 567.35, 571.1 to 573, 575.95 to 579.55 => 0.03 nm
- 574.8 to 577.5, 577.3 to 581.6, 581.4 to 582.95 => -0.02 nm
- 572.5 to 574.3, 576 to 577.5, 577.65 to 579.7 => -0.07 nm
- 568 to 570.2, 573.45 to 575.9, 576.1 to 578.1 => -0.05 nm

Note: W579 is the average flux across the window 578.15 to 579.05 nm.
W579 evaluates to 17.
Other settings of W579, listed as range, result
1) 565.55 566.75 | 16.7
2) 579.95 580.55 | 17.8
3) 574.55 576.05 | 17.6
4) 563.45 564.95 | 15.4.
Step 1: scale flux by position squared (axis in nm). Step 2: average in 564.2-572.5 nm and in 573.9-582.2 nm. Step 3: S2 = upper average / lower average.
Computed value 1.11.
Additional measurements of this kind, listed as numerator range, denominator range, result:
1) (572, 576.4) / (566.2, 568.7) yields 1.09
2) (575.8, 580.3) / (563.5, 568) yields 1.15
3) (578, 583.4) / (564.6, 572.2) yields 1.09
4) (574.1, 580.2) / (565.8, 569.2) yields 1.09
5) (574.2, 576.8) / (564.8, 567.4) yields 1.14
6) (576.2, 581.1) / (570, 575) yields 1.08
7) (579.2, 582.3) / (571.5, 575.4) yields 0.99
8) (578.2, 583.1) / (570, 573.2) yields 1.10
